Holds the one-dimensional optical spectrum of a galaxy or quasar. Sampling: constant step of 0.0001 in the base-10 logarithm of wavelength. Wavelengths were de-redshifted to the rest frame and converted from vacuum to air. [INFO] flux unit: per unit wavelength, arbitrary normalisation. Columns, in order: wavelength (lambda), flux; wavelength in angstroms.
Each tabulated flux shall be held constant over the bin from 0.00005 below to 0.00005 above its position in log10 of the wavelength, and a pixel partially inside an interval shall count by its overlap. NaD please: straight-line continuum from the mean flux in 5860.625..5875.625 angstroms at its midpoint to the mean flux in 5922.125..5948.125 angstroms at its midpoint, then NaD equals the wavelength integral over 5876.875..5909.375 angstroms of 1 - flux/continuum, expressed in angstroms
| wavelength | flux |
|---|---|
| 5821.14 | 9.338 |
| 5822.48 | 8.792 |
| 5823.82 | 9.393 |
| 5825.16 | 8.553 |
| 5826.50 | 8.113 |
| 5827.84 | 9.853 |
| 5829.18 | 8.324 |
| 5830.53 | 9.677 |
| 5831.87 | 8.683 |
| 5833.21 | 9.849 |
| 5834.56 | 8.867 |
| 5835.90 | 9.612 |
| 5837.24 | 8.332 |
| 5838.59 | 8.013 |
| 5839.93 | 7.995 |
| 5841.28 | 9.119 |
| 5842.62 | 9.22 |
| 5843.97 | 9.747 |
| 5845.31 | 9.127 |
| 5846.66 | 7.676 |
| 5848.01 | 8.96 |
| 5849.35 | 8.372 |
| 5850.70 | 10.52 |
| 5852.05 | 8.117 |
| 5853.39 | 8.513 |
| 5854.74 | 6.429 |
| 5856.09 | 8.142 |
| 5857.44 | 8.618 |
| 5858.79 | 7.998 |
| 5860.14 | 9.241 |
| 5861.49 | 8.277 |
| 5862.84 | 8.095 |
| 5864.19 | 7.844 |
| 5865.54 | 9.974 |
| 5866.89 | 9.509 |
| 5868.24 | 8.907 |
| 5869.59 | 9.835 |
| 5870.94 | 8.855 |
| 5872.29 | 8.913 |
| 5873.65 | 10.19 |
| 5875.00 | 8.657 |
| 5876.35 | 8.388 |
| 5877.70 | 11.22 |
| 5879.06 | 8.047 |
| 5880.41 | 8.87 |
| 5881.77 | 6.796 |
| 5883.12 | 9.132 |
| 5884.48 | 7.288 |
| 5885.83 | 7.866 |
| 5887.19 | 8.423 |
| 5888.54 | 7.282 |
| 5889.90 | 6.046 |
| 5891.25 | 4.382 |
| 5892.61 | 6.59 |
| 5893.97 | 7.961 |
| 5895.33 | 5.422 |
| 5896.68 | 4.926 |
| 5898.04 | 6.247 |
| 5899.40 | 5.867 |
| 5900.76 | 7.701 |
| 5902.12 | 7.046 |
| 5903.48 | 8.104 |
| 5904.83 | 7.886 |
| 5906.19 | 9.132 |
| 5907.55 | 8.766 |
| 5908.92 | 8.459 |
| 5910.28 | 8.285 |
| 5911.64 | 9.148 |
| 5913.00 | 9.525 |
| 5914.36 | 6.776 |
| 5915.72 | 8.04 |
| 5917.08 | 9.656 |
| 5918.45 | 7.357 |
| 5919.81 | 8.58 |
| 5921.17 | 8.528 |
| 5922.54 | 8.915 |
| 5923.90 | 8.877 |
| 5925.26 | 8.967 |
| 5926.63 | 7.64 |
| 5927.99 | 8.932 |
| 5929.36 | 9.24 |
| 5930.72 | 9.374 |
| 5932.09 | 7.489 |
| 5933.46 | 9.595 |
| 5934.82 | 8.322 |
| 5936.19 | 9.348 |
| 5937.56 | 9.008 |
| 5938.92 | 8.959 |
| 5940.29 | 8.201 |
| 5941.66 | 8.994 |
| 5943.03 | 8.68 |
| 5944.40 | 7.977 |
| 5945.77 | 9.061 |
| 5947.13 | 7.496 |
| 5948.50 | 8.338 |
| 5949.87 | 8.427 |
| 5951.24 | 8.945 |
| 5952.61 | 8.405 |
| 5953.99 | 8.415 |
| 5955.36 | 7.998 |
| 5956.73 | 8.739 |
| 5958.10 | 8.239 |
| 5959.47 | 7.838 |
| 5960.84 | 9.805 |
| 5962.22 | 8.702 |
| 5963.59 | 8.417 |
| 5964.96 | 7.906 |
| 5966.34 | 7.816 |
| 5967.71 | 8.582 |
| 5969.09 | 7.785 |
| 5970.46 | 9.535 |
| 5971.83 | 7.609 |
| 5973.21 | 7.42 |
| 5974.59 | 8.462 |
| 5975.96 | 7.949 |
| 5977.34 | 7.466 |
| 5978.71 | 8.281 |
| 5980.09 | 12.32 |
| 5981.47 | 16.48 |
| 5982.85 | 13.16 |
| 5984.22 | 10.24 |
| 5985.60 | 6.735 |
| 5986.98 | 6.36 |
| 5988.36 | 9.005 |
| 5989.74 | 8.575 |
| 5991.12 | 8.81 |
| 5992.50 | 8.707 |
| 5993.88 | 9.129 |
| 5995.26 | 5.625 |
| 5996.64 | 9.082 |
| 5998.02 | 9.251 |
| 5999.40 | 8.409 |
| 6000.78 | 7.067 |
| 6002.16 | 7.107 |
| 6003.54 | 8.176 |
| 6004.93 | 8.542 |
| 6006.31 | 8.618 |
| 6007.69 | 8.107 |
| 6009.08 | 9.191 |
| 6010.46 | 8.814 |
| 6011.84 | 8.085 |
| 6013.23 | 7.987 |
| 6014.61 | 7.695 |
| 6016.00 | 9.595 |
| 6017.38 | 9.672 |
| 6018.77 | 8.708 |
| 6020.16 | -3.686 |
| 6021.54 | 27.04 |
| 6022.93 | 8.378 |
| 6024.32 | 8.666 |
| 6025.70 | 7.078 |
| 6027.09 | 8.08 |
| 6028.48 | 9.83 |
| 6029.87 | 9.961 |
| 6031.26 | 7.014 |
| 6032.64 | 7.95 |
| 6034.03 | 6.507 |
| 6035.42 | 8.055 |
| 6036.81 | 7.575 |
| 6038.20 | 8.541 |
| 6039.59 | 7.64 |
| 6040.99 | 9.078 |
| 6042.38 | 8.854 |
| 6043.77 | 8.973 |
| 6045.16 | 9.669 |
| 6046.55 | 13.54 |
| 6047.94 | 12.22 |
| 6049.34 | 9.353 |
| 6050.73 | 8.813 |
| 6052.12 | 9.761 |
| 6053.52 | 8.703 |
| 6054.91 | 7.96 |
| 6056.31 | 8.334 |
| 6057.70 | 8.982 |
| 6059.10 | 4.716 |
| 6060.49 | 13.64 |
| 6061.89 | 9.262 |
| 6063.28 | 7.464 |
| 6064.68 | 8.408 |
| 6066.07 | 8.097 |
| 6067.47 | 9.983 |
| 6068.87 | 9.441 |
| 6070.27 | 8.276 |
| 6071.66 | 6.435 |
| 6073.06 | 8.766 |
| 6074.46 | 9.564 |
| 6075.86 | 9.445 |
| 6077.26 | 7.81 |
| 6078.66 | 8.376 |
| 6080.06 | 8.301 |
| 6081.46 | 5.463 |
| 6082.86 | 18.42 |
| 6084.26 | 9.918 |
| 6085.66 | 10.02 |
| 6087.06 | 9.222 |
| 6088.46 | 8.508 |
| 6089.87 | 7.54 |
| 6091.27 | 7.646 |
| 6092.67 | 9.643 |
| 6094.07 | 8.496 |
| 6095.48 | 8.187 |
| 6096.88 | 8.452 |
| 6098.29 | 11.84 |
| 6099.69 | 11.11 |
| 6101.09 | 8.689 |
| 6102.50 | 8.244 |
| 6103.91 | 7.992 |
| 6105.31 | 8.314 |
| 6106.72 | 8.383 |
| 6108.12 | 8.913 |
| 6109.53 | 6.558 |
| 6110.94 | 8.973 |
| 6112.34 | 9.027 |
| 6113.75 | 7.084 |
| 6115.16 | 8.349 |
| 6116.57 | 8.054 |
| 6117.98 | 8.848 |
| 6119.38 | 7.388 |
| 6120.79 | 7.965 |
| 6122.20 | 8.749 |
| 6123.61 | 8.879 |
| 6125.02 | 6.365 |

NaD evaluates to 5.2 angstroms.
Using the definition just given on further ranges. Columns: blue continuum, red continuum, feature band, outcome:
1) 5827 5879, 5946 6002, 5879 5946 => 5.7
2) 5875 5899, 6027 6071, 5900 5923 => -2.2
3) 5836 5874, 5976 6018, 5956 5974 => 1.0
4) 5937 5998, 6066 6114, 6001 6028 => 0.3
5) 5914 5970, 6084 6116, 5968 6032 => -1.8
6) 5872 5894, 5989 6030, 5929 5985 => -3.4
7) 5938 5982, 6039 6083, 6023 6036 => 1.2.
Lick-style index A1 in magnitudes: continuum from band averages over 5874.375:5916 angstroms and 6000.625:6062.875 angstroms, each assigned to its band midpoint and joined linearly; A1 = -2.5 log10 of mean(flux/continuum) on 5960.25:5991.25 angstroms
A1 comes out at -0.080 mag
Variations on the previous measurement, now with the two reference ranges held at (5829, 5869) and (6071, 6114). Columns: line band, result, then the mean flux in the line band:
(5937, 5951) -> 0.03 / 8.53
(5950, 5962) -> 0.03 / 8.54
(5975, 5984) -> -0.22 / 10.8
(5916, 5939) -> 0.01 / 8.74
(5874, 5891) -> 0.08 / 8.11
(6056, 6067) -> 0.03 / 8.66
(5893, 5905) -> 0.28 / 6.75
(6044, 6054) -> -0.16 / 10.3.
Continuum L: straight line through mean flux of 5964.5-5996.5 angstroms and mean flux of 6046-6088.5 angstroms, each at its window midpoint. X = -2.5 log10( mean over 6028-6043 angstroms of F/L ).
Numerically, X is 0.11 mag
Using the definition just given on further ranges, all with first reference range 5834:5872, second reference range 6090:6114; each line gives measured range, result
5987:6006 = 0.06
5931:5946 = 0.00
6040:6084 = -0.06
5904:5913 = 0.00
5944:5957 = 0.04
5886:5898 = 0.33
